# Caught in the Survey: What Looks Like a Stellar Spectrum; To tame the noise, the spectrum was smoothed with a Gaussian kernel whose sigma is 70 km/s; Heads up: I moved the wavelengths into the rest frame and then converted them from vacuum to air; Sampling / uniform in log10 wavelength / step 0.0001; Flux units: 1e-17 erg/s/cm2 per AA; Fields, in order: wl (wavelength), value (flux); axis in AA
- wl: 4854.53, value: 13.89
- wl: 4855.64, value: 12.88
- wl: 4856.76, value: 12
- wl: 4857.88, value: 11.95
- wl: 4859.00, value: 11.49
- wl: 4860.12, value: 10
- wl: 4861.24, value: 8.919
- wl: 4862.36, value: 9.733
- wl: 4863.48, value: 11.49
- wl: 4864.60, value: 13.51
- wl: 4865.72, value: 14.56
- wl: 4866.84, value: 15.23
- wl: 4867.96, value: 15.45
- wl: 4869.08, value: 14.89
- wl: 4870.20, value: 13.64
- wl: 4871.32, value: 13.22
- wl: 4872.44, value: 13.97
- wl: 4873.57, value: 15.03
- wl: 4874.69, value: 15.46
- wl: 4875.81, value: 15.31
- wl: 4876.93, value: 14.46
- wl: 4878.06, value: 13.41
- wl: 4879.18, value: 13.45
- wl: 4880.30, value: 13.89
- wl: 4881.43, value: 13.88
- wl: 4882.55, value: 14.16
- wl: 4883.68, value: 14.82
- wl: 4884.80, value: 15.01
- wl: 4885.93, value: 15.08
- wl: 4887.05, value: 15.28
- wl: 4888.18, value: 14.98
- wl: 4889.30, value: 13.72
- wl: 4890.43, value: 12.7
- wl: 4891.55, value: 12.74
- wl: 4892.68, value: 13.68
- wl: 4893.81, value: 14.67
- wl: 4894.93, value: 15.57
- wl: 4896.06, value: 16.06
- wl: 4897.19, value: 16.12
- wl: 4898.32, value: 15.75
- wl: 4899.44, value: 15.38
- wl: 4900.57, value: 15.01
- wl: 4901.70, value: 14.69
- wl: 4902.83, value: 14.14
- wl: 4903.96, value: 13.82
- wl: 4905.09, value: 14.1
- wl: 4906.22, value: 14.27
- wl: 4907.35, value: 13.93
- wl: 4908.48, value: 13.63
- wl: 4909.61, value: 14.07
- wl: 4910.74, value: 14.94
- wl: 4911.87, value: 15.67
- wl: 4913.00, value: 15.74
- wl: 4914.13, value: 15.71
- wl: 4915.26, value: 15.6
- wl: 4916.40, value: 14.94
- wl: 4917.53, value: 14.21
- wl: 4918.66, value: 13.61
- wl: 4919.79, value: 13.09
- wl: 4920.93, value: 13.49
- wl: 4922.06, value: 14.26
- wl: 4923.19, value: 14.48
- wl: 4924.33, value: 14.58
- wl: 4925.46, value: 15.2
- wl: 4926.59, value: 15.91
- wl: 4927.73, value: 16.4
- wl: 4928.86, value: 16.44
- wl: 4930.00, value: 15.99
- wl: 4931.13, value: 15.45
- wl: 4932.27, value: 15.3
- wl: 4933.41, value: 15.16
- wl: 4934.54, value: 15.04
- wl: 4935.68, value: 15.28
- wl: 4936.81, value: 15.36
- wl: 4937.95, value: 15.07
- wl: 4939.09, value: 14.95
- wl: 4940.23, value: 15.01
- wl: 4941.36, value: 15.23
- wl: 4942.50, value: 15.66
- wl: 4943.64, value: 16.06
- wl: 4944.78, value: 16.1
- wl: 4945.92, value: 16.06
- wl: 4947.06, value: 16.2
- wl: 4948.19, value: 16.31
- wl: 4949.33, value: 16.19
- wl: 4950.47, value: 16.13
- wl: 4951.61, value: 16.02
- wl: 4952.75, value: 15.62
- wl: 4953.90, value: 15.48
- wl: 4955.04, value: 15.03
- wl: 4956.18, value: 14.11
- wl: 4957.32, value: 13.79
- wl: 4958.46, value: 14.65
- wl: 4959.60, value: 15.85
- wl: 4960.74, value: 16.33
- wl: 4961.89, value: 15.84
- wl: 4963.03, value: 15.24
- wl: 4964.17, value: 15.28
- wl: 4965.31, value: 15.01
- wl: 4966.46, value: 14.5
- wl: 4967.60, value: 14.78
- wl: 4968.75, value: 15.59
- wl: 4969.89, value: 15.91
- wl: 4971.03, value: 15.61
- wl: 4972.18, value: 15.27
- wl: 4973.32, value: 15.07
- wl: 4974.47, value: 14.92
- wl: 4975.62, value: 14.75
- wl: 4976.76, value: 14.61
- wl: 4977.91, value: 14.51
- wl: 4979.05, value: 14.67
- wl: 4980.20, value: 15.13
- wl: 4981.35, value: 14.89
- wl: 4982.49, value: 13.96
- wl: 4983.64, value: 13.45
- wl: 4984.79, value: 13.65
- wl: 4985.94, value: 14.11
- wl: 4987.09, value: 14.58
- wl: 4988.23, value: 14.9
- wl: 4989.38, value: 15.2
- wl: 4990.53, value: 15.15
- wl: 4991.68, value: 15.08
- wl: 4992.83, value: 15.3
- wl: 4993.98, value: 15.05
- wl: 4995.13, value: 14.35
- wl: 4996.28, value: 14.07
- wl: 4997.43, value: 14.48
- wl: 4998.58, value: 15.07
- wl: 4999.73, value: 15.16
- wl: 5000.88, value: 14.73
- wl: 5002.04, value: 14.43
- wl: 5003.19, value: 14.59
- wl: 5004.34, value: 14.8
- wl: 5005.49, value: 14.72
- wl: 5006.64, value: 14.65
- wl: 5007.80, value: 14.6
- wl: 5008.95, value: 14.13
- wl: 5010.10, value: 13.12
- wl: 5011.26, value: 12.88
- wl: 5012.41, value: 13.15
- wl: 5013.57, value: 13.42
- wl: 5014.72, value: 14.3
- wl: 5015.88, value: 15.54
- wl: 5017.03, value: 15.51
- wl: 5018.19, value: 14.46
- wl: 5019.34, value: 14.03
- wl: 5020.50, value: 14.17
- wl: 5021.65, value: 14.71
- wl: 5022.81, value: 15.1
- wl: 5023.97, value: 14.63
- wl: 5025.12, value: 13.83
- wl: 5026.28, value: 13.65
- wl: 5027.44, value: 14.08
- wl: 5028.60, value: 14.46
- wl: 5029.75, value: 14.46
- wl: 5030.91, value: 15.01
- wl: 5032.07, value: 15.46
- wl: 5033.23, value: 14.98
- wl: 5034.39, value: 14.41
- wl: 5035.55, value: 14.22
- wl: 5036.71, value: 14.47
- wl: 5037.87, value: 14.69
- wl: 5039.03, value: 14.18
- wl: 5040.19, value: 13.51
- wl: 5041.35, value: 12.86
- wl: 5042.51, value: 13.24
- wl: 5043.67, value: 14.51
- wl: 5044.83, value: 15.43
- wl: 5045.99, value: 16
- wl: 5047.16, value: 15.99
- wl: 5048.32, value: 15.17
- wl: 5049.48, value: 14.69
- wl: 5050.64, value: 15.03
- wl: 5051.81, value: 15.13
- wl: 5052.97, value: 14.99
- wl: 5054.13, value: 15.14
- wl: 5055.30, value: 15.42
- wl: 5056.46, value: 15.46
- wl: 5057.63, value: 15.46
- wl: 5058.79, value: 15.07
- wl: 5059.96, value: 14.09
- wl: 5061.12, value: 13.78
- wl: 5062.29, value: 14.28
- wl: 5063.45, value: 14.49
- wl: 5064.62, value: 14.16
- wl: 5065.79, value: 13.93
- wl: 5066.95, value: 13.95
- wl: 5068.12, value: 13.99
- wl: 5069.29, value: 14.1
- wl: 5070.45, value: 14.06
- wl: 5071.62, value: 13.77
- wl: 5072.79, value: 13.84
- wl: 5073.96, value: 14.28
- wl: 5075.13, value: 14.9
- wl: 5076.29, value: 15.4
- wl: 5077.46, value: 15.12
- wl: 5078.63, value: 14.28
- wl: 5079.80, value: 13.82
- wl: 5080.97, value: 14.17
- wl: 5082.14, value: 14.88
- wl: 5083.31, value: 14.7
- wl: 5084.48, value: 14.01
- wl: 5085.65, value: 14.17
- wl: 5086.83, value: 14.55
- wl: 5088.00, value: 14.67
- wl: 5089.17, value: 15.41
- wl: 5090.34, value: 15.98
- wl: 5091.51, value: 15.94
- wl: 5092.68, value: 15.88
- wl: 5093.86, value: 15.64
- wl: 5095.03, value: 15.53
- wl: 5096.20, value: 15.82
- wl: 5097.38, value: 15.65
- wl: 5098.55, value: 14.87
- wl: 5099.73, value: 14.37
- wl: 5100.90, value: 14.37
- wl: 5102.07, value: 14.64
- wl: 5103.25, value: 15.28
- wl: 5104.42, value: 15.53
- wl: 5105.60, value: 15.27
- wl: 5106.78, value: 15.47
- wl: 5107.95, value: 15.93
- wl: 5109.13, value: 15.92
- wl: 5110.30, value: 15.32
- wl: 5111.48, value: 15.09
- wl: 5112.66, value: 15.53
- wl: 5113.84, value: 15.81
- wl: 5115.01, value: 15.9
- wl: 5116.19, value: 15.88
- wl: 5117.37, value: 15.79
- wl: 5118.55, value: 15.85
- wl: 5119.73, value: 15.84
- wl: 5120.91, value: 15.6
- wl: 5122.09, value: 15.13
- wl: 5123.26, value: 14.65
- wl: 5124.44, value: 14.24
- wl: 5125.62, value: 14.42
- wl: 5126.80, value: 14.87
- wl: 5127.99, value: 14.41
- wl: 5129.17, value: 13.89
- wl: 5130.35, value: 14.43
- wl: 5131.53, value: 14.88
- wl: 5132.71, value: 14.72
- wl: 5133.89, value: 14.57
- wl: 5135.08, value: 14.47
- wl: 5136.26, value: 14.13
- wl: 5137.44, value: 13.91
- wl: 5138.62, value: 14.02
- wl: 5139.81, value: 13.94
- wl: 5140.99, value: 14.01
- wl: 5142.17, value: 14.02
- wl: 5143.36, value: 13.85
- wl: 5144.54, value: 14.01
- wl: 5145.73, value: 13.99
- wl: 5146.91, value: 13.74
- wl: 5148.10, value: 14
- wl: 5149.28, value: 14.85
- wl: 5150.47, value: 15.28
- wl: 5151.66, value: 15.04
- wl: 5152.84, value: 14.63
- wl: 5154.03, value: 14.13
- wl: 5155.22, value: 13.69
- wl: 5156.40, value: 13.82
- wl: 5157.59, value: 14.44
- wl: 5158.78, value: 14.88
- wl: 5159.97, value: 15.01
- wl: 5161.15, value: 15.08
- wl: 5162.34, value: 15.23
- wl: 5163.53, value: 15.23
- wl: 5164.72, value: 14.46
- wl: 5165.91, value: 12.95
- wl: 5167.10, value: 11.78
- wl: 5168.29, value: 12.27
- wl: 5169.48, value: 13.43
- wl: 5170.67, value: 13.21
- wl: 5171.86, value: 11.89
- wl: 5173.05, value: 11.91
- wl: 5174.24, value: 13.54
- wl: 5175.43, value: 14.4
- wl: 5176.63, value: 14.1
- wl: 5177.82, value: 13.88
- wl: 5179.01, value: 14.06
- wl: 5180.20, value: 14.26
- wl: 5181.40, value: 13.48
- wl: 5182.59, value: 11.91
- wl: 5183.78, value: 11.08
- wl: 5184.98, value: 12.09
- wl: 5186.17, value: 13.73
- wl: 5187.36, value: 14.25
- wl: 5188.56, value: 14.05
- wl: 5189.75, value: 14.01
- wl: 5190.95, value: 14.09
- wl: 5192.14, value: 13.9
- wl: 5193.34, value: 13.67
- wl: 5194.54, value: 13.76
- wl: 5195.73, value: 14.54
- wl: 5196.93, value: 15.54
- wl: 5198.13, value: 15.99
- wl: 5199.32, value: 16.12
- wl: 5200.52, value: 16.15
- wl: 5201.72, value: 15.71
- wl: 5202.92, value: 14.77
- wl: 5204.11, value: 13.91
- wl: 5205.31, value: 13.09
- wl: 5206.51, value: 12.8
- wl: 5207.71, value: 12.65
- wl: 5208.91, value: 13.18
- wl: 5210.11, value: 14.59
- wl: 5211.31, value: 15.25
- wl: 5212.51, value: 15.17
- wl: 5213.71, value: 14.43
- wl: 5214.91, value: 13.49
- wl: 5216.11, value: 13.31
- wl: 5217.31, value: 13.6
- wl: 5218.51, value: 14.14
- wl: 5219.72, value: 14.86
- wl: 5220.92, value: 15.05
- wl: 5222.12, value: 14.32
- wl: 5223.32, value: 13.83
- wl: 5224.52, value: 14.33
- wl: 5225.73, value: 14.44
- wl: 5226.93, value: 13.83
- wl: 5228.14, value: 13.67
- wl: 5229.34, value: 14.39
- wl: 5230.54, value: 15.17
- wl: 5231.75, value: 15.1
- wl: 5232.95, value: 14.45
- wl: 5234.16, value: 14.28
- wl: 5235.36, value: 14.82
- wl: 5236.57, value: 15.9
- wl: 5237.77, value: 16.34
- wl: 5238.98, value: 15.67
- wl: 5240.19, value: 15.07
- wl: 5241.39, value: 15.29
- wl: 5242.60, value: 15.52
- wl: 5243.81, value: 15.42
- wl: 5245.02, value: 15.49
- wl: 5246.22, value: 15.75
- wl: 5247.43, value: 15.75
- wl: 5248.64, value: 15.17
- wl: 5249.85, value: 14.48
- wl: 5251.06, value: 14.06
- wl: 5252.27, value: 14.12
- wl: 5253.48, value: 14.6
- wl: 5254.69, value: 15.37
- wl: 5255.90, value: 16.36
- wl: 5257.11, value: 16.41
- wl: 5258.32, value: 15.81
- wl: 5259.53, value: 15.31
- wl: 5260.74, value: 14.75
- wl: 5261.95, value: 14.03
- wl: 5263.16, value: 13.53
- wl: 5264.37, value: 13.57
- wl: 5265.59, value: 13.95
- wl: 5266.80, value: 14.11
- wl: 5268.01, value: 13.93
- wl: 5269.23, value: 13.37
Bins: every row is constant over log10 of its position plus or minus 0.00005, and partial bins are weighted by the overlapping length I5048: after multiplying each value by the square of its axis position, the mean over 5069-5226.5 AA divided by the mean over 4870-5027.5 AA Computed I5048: 1.06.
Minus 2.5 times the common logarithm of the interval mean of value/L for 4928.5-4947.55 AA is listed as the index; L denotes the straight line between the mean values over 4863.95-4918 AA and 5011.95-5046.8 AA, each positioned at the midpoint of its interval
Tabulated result -0.073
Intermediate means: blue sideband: 14.6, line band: 15.5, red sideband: 14.4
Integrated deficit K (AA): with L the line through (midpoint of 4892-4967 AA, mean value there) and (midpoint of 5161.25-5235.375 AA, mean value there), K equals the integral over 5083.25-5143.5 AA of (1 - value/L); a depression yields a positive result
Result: -2.66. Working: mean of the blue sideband 15.1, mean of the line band 15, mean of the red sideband 14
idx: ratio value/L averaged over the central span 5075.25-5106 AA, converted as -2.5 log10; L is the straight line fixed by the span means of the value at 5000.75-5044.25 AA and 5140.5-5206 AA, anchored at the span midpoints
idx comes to -0.06 mag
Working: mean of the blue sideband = 14.3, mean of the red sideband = 14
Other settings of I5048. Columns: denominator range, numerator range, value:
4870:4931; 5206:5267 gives 1.14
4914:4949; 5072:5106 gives 1.04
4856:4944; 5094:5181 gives 1.11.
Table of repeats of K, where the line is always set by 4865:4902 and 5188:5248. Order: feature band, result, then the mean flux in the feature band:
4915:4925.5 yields 0.23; 14.3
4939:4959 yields -1.24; 15.5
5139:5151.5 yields 0.35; 14.2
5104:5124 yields -1.30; 15.5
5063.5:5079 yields 0.32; 14.3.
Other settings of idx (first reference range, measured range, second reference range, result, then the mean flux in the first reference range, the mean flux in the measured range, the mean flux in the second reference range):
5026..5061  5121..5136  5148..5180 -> -0.030 mag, 14.7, 14.6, 14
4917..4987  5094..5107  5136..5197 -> -0.069 mag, 15.1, 15.2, 13.9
